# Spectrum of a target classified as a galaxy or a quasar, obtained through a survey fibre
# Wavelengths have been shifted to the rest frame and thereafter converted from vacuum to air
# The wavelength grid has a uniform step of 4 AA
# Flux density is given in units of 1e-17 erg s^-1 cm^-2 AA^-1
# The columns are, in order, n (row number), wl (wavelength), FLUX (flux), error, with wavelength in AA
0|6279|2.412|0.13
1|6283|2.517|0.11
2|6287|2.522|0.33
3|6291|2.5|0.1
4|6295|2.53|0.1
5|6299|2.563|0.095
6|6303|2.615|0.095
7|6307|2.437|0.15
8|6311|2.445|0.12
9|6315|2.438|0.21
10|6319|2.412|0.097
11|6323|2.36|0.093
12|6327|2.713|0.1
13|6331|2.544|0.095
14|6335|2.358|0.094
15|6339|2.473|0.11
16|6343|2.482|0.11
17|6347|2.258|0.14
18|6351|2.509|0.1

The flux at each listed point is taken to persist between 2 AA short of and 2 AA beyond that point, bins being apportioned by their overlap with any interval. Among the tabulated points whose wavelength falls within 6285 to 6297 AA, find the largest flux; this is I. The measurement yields 2.53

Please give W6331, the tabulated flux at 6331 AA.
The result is 2.544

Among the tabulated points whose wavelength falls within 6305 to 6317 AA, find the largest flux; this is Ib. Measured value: 2.445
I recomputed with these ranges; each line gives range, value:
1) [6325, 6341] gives 2.713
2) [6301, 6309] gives 2.615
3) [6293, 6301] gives 2.563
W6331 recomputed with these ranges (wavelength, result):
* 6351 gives 2.509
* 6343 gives 2.482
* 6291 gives 2.5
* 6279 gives 2.412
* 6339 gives 2.473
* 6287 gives 2.522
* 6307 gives 2.437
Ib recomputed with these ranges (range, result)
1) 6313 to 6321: 2.438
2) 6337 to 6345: 2.482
